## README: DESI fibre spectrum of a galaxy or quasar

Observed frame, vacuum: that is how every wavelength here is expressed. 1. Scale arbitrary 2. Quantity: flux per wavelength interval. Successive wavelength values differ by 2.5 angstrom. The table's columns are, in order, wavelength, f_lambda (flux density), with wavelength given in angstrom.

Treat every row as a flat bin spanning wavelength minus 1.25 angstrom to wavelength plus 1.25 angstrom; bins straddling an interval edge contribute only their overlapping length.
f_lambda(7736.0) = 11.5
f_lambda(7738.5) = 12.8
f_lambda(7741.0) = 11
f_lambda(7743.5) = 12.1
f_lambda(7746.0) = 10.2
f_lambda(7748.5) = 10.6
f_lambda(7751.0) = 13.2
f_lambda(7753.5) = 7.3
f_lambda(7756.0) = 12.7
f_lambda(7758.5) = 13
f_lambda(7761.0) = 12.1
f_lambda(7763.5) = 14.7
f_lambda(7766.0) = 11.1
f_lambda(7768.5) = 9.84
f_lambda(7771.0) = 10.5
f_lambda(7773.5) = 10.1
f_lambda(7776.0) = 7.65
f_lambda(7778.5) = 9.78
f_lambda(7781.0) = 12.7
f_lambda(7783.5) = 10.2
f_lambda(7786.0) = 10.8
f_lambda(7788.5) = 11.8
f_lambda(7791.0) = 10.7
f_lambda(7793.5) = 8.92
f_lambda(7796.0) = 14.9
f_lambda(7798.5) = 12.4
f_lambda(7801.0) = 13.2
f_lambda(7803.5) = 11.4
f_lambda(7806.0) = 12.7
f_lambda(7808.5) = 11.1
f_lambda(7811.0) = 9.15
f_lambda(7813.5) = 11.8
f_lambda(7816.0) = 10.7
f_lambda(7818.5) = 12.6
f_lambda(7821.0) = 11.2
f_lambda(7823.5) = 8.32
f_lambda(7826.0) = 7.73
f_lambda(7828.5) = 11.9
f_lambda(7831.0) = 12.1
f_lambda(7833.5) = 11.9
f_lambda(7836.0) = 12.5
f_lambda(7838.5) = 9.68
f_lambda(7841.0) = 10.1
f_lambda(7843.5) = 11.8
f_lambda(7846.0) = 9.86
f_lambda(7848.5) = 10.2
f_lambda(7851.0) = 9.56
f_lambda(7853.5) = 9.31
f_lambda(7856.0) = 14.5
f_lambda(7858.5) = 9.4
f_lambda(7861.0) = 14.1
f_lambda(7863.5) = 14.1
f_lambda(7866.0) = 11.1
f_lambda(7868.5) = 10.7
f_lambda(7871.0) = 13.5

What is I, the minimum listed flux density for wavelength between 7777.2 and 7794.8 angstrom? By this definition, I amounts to 8.92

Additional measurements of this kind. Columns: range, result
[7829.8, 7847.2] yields 9.68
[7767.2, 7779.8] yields 7.65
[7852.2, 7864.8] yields 9.31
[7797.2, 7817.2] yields 9.15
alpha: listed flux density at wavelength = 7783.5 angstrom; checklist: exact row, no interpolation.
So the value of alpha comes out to 10.2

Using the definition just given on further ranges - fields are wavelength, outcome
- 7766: 11.1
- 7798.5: 12.4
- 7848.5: 10.2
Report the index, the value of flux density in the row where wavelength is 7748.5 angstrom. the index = 10.6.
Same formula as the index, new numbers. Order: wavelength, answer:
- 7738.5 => 12.8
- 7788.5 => 11.8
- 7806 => 12.7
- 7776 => 7.65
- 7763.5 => 14.7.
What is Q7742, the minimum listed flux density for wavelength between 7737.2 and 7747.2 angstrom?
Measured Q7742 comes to 10.2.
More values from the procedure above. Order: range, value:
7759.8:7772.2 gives 9.84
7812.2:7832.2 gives 7.73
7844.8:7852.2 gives 9.56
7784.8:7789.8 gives 10.8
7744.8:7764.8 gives 7.3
